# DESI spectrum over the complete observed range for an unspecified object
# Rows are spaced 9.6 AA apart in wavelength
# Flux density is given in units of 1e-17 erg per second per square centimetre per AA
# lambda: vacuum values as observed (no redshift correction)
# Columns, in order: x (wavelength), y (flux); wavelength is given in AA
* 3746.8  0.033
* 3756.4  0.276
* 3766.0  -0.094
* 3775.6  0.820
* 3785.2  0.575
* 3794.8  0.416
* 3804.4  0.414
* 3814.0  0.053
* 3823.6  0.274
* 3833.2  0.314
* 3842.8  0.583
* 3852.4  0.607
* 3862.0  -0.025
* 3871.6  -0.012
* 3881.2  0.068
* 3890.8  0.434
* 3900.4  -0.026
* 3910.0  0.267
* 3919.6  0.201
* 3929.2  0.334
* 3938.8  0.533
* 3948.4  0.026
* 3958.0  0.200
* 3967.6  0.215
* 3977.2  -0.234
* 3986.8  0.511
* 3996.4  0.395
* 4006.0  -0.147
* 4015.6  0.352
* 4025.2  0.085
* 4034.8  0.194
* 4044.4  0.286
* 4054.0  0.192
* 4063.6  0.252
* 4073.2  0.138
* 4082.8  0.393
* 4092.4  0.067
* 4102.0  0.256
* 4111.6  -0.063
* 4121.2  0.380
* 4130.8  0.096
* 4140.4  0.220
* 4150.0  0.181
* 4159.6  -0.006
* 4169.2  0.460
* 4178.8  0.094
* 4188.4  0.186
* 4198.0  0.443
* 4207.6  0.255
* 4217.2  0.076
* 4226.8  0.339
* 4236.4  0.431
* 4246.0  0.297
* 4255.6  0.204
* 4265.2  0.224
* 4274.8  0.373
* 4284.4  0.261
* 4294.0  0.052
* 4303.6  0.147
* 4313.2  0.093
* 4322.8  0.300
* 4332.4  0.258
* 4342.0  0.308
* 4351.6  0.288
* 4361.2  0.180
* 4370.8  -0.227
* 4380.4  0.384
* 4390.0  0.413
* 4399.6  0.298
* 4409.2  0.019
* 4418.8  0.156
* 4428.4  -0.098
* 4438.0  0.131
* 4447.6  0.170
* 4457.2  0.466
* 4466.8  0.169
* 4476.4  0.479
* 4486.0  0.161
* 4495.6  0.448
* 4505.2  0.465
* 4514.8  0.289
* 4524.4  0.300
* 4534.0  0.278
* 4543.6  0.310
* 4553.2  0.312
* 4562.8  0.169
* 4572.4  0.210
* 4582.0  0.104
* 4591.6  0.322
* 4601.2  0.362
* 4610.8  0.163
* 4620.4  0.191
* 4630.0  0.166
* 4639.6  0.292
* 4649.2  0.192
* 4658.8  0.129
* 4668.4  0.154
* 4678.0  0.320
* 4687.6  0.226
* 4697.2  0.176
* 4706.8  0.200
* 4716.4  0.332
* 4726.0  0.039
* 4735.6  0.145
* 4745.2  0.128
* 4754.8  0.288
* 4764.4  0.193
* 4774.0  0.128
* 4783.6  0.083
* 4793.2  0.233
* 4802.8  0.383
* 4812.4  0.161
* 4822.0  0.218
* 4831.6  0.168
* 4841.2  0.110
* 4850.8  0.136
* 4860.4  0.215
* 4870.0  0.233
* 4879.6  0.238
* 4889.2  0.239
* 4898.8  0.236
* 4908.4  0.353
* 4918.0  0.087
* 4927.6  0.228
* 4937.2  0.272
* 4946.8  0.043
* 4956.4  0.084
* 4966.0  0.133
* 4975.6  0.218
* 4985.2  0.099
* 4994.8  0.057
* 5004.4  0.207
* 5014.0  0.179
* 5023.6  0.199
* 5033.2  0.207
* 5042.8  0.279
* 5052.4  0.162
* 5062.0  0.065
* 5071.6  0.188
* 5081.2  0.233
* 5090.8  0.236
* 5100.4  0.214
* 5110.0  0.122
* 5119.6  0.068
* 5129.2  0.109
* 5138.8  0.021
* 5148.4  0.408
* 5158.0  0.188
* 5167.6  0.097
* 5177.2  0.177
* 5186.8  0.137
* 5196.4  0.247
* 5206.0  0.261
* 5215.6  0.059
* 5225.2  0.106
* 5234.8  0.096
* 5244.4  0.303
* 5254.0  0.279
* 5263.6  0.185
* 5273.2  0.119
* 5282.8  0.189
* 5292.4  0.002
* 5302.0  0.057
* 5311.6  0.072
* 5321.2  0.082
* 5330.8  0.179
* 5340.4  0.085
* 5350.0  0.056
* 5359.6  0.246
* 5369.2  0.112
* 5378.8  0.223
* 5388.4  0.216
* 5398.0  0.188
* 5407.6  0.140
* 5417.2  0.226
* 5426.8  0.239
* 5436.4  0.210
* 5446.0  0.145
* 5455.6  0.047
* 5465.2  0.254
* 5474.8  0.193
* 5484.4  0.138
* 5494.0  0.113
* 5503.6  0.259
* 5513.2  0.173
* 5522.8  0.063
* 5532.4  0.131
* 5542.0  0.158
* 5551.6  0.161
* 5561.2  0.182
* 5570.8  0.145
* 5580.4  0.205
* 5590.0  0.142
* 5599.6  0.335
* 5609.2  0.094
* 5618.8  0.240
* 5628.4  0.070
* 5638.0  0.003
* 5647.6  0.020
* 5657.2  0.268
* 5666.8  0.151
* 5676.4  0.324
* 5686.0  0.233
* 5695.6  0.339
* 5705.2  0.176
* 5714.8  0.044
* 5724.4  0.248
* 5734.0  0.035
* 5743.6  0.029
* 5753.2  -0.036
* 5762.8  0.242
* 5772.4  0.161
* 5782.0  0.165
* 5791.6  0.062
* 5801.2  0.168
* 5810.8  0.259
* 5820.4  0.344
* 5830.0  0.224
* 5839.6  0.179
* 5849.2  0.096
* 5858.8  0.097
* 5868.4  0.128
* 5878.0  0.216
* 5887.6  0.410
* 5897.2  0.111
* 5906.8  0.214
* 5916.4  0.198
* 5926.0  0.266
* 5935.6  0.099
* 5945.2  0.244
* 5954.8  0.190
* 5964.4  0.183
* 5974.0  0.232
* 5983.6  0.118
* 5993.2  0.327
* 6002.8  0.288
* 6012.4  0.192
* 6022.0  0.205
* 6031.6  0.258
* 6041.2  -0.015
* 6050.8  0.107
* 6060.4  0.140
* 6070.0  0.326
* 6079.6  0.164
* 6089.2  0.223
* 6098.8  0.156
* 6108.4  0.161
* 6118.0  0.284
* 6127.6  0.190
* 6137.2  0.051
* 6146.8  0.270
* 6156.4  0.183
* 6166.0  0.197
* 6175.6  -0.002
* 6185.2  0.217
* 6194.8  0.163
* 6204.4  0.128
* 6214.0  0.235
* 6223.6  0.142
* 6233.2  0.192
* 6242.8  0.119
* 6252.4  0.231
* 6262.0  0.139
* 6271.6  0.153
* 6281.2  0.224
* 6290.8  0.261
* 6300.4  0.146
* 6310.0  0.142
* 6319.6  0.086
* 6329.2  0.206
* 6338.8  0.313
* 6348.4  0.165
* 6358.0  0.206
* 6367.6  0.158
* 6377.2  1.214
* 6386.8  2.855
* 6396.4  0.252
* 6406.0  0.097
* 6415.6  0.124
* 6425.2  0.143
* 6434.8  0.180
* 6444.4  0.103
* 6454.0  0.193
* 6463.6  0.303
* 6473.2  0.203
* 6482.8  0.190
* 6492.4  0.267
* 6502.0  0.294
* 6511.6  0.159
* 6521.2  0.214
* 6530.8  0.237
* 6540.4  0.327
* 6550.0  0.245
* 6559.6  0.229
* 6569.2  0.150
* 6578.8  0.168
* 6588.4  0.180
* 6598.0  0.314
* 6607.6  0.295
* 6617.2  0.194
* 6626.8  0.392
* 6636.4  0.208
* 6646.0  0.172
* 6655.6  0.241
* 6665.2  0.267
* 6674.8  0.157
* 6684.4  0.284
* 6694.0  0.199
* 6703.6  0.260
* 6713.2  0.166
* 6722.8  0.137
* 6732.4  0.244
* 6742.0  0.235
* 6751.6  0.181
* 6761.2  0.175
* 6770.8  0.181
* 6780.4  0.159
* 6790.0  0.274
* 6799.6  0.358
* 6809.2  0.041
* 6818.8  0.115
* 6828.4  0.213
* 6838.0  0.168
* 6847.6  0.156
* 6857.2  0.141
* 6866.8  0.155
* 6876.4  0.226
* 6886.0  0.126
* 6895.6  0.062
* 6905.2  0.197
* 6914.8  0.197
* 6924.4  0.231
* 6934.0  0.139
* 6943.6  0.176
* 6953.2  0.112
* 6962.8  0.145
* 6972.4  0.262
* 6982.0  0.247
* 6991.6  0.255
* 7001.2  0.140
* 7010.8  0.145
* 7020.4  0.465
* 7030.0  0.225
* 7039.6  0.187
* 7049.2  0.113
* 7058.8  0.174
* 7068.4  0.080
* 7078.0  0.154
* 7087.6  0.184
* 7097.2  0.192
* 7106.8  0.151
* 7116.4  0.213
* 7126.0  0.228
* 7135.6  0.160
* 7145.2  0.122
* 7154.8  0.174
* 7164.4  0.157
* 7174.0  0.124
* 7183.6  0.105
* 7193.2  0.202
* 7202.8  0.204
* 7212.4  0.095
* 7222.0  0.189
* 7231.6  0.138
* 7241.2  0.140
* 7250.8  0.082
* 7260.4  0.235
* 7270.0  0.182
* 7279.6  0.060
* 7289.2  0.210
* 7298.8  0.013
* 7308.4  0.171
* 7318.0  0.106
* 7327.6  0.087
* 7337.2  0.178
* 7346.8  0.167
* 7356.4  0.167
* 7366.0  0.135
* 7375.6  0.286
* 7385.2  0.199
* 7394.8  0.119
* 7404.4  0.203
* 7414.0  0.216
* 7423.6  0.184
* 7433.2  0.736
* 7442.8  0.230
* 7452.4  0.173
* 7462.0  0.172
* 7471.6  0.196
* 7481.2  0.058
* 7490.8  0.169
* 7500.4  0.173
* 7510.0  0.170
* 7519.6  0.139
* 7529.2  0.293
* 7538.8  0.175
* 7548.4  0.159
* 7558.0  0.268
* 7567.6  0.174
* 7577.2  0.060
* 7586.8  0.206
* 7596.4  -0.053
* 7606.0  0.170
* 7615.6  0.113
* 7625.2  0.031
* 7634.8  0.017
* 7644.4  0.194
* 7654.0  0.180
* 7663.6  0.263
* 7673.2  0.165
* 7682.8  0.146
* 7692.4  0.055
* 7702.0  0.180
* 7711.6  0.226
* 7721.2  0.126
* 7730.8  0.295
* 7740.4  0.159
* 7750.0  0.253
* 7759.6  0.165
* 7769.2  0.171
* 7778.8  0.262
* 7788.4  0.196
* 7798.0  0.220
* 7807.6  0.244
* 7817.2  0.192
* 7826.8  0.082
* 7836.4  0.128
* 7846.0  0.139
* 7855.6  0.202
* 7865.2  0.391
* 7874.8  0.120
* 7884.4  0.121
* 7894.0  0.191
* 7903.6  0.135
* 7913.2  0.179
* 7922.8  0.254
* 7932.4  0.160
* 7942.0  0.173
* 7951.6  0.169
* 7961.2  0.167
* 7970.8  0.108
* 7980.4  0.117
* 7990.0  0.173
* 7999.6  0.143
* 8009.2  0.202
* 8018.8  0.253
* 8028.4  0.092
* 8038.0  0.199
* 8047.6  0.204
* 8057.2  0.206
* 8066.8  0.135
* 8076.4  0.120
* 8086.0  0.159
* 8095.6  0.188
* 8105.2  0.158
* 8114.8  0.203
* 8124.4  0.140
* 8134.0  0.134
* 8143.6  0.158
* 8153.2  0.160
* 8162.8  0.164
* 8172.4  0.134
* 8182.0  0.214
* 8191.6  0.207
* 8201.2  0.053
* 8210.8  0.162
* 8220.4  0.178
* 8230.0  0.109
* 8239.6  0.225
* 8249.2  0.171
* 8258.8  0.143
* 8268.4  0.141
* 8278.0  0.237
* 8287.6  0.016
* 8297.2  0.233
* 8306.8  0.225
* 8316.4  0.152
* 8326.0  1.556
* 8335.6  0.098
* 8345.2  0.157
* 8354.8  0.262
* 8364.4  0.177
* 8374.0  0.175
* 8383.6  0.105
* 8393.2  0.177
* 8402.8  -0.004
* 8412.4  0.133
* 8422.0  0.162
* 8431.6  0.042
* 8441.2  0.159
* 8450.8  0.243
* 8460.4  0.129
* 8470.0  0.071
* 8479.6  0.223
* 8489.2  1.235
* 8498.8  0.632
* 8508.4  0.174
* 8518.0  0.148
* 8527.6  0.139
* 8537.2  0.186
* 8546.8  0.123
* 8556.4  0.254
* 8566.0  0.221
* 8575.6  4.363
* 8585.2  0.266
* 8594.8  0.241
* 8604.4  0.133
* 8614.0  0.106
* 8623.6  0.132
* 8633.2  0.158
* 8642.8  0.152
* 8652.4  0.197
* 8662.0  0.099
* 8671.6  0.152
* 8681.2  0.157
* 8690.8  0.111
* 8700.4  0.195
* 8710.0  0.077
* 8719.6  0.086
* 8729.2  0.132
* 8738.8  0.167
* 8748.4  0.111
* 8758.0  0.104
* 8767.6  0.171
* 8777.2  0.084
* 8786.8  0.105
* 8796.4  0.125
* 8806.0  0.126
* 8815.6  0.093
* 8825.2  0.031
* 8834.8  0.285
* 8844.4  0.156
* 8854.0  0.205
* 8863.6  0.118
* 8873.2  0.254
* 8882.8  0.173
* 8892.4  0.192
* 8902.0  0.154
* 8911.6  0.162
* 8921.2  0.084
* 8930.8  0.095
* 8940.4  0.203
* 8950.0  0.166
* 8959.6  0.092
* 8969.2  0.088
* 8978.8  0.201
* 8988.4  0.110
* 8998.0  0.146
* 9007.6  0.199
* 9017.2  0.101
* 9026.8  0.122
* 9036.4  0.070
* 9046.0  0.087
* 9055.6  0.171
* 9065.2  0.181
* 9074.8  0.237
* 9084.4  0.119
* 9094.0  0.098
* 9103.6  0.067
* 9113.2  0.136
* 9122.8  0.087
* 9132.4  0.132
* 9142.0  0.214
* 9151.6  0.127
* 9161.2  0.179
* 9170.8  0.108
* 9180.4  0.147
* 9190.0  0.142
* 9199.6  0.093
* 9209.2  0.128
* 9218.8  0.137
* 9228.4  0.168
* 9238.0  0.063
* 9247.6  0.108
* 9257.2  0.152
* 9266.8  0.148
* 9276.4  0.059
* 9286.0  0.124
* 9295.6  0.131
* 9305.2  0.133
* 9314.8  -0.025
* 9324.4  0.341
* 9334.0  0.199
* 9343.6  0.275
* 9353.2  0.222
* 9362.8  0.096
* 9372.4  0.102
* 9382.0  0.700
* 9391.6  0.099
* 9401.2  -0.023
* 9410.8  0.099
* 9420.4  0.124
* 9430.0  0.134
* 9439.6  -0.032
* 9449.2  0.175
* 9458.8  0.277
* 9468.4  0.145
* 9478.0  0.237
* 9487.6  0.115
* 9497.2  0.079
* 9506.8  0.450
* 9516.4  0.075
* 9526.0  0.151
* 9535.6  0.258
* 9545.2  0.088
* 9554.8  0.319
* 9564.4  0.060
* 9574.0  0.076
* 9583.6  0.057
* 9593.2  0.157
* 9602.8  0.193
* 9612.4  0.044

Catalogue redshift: 0.712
